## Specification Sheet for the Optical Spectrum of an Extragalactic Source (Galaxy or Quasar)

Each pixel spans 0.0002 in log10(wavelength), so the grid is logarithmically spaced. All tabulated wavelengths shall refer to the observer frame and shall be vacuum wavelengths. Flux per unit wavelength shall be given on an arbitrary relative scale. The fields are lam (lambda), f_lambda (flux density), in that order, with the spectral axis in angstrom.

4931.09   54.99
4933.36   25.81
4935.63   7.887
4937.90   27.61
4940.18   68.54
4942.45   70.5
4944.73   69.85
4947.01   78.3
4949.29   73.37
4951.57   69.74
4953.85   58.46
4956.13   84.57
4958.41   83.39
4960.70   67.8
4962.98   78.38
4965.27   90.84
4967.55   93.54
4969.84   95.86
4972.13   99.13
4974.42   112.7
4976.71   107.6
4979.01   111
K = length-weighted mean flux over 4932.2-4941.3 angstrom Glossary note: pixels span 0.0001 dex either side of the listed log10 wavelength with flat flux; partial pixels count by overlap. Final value 32.5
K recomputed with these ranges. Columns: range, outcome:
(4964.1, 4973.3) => 94.9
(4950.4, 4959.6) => 74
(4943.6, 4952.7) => 72.8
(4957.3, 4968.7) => 82.8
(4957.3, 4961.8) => 75.5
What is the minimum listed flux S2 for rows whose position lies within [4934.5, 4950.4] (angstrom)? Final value 7.887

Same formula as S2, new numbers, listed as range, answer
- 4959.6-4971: 67.8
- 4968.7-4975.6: 95.86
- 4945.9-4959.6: 58.46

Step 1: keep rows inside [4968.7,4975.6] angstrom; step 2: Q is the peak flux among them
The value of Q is 112.7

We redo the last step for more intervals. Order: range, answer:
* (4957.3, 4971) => 95.86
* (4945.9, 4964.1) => 84.57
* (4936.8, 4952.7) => 78.3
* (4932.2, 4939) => 27.61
